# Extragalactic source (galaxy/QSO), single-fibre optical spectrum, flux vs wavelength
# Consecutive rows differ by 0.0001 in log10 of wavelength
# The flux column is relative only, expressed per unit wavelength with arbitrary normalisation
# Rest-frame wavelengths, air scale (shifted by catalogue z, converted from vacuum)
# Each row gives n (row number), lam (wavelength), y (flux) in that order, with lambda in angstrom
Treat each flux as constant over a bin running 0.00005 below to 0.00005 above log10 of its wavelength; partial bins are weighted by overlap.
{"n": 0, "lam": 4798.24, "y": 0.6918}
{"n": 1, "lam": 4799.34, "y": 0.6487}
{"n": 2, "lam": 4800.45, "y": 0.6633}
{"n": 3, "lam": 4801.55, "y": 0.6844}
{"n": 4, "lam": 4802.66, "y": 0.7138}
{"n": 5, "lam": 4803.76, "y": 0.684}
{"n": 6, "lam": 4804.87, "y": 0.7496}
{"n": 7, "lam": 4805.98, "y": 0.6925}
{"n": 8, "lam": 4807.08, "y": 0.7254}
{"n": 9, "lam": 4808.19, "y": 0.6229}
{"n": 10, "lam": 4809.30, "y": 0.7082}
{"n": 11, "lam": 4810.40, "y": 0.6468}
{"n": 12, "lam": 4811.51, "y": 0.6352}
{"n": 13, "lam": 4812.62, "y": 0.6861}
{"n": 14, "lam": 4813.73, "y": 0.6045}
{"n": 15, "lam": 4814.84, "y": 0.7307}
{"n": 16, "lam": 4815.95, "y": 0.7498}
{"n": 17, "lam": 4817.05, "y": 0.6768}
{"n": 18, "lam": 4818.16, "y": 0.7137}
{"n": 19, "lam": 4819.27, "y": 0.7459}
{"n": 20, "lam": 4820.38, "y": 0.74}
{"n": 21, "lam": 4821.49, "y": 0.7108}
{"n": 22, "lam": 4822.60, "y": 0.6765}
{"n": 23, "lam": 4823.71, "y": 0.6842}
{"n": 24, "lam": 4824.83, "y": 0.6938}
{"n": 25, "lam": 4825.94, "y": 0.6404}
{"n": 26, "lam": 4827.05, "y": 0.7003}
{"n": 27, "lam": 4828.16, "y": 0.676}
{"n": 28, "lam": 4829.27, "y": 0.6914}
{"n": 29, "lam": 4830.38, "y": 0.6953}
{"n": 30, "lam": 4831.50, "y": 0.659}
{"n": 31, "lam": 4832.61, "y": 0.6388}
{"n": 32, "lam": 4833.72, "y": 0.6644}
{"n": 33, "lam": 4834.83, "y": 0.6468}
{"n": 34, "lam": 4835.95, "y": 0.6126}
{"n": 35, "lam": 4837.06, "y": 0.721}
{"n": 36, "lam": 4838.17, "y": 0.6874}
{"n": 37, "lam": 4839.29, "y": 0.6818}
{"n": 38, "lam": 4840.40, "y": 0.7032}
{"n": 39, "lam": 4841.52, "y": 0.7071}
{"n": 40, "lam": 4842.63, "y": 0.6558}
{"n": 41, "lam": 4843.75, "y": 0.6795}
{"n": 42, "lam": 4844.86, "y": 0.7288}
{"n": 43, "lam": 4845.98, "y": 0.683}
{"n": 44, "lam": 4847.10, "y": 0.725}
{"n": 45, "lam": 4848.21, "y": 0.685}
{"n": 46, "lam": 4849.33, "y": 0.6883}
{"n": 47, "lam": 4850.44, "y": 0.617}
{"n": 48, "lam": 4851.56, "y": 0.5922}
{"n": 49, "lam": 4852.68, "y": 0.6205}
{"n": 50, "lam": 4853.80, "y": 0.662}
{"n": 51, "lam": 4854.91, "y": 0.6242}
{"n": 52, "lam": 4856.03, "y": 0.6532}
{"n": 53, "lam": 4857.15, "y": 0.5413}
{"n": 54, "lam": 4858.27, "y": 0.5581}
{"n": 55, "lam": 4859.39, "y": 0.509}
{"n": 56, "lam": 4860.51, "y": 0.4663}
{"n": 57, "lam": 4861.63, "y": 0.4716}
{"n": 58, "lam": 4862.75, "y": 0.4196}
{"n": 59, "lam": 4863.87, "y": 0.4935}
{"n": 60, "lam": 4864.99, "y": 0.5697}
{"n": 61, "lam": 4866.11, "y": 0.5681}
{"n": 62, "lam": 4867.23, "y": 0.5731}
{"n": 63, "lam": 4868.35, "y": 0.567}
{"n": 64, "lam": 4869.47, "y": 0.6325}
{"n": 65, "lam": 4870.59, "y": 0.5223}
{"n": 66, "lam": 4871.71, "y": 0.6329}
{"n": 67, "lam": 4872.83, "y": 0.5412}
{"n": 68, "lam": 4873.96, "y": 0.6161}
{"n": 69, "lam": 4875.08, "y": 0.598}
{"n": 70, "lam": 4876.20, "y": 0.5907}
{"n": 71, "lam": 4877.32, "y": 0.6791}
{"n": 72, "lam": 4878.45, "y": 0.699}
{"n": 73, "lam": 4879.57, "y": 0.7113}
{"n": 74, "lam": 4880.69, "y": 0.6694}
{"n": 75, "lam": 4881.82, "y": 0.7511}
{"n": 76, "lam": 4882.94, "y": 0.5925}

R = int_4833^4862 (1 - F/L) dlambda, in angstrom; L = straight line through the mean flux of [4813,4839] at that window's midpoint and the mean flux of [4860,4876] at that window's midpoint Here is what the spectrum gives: -1.0 angstrom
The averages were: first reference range 0.685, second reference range 0.549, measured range 0.639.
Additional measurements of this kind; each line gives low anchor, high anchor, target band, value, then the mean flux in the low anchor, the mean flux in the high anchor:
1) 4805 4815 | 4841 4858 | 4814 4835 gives -0.76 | 0.673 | 0.656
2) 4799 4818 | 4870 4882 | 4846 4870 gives 2.33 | 0.685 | 0.634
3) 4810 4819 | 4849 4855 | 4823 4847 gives -0.87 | 0.683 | 0.633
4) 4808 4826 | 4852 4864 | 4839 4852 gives -1.93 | 0.689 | 0.549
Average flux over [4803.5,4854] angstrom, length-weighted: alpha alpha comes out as 0.681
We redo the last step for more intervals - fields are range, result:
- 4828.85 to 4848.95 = 0.681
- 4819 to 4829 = 0.695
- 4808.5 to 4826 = 0.691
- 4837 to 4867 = 0.617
